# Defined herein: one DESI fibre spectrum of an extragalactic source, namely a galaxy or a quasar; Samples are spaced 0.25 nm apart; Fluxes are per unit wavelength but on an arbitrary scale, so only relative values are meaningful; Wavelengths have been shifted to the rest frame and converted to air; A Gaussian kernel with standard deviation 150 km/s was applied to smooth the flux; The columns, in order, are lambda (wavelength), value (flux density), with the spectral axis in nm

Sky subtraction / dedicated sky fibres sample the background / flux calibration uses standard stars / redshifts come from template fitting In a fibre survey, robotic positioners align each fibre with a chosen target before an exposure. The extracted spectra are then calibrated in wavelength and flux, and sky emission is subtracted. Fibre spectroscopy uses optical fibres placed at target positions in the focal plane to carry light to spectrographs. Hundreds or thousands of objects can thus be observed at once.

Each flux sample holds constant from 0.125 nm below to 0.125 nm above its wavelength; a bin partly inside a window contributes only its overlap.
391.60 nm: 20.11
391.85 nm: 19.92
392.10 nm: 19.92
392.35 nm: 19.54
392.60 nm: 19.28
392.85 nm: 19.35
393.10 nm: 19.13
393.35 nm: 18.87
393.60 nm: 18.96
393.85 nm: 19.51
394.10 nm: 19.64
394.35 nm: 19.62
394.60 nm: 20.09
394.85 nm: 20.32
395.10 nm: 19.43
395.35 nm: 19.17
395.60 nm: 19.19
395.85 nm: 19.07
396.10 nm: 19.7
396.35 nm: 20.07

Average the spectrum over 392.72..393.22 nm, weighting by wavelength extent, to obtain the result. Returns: 19.2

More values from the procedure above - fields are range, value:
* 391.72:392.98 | 19.6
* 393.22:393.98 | 19.1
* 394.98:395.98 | 19.2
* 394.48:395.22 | 19.9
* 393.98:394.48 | 19.6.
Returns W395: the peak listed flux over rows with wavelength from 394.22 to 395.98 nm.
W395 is 20.32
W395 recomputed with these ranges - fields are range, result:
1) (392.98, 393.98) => 19.51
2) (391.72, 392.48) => 19.92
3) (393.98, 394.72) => 20.09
